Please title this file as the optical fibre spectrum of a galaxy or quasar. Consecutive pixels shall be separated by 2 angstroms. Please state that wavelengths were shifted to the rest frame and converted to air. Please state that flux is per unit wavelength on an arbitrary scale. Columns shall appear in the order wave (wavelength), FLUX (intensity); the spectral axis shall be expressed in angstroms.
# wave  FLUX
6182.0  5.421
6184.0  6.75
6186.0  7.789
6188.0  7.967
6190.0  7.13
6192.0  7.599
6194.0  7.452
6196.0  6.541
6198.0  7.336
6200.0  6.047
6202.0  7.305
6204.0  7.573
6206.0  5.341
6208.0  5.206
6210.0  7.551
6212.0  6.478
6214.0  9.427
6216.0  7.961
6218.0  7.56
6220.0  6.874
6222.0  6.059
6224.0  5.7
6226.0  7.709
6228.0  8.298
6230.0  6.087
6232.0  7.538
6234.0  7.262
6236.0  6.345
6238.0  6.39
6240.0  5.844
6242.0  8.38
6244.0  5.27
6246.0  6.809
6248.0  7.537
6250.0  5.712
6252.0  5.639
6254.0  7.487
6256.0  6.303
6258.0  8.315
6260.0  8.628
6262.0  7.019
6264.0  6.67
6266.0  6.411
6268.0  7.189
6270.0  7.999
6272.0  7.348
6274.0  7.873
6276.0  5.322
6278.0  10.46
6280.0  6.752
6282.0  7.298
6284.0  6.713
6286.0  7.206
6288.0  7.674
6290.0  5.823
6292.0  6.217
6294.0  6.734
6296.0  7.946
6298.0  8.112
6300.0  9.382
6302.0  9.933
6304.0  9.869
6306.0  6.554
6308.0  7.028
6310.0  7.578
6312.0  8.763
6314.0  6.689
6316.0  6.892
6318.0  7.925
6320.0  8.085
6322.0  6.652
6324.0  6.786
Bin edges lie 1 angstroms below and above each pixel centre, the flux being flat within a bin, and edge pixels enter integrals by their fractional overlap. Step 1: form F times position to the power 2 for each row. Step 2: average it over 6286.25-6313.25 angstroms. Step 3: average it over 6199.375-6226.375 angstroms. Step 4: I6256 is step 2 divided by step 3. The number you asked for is 1.16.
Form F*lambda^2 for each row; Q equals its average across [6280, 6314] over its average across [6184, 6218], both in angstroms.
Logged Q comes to 1.1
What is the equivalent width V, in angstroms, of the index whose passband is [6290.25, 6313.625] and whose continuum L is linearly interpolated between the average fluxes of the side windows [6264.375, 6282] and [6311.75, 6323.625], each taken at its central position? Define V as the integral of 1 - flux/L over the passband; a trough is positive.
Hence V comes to -1.6 angstroms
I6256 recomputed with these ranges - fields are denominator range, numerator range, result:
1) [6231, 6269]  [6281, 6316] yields 1.12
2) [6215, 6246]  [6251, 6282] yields 1.07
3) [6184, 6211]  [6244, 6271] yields 1.02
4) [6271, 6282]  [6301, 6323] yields 1.05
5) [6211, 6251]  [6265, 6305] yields 1.11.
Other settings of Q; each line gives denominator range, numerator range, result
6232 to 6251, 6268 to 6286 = 1.13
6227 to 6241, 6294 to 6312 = 1.23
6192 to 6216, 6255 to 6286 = 1.07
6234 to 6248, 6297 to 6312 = 1.29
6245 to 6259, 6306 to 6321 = 1.12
